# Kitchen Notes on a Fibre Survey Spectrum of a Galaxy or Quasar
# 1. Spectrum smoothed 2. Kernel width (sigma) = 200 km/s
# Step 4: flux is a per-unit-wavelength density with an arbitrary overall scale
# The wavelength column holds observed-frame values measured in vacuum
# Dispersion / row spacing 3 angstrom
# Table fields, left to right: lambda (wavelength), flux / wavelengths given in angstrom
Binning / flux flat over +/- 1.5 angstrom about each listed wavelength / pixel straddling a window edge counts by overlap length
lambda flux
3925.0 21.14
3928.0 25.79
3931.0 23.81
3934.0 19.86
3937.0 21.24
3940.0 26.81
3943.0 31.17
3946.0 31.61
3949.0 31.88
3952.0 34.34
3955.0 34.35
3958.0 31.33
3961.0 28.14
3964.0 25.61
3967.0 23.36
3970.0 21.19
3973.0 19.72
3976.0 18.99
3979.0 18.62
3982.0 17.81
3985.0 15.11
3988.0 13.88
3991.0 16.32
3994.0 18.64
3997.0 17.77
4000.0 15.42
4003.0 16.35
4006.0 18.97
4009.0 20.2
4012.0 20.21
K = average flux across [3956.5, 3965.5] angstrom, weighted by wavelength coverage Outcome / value 28.4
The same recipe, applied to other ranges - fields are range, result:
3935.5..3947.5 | 27.7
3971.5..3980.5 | 19.1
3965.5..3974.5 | 21.4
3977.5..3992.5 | 16.3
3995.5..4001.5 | 16.6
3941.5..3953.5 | 32.2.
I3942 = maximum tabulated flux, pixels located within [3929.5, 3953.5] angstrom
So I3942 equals 34.34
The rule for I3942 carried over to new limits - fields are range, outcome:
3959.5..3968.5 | 28.14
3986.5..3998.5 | 18.64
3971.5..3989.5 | 19.72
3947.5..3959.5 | 34.35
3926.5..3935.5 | 25.79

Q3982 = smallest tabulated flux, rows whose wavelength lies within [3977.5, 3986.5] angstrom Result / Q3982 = 15.11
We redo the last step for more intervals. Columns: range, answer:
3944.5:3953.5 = 31.61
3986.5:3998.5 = 13.88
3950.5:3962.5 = 28.14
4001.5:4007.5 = 16.35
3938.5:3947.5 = 26.81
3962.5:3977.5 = 18.99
